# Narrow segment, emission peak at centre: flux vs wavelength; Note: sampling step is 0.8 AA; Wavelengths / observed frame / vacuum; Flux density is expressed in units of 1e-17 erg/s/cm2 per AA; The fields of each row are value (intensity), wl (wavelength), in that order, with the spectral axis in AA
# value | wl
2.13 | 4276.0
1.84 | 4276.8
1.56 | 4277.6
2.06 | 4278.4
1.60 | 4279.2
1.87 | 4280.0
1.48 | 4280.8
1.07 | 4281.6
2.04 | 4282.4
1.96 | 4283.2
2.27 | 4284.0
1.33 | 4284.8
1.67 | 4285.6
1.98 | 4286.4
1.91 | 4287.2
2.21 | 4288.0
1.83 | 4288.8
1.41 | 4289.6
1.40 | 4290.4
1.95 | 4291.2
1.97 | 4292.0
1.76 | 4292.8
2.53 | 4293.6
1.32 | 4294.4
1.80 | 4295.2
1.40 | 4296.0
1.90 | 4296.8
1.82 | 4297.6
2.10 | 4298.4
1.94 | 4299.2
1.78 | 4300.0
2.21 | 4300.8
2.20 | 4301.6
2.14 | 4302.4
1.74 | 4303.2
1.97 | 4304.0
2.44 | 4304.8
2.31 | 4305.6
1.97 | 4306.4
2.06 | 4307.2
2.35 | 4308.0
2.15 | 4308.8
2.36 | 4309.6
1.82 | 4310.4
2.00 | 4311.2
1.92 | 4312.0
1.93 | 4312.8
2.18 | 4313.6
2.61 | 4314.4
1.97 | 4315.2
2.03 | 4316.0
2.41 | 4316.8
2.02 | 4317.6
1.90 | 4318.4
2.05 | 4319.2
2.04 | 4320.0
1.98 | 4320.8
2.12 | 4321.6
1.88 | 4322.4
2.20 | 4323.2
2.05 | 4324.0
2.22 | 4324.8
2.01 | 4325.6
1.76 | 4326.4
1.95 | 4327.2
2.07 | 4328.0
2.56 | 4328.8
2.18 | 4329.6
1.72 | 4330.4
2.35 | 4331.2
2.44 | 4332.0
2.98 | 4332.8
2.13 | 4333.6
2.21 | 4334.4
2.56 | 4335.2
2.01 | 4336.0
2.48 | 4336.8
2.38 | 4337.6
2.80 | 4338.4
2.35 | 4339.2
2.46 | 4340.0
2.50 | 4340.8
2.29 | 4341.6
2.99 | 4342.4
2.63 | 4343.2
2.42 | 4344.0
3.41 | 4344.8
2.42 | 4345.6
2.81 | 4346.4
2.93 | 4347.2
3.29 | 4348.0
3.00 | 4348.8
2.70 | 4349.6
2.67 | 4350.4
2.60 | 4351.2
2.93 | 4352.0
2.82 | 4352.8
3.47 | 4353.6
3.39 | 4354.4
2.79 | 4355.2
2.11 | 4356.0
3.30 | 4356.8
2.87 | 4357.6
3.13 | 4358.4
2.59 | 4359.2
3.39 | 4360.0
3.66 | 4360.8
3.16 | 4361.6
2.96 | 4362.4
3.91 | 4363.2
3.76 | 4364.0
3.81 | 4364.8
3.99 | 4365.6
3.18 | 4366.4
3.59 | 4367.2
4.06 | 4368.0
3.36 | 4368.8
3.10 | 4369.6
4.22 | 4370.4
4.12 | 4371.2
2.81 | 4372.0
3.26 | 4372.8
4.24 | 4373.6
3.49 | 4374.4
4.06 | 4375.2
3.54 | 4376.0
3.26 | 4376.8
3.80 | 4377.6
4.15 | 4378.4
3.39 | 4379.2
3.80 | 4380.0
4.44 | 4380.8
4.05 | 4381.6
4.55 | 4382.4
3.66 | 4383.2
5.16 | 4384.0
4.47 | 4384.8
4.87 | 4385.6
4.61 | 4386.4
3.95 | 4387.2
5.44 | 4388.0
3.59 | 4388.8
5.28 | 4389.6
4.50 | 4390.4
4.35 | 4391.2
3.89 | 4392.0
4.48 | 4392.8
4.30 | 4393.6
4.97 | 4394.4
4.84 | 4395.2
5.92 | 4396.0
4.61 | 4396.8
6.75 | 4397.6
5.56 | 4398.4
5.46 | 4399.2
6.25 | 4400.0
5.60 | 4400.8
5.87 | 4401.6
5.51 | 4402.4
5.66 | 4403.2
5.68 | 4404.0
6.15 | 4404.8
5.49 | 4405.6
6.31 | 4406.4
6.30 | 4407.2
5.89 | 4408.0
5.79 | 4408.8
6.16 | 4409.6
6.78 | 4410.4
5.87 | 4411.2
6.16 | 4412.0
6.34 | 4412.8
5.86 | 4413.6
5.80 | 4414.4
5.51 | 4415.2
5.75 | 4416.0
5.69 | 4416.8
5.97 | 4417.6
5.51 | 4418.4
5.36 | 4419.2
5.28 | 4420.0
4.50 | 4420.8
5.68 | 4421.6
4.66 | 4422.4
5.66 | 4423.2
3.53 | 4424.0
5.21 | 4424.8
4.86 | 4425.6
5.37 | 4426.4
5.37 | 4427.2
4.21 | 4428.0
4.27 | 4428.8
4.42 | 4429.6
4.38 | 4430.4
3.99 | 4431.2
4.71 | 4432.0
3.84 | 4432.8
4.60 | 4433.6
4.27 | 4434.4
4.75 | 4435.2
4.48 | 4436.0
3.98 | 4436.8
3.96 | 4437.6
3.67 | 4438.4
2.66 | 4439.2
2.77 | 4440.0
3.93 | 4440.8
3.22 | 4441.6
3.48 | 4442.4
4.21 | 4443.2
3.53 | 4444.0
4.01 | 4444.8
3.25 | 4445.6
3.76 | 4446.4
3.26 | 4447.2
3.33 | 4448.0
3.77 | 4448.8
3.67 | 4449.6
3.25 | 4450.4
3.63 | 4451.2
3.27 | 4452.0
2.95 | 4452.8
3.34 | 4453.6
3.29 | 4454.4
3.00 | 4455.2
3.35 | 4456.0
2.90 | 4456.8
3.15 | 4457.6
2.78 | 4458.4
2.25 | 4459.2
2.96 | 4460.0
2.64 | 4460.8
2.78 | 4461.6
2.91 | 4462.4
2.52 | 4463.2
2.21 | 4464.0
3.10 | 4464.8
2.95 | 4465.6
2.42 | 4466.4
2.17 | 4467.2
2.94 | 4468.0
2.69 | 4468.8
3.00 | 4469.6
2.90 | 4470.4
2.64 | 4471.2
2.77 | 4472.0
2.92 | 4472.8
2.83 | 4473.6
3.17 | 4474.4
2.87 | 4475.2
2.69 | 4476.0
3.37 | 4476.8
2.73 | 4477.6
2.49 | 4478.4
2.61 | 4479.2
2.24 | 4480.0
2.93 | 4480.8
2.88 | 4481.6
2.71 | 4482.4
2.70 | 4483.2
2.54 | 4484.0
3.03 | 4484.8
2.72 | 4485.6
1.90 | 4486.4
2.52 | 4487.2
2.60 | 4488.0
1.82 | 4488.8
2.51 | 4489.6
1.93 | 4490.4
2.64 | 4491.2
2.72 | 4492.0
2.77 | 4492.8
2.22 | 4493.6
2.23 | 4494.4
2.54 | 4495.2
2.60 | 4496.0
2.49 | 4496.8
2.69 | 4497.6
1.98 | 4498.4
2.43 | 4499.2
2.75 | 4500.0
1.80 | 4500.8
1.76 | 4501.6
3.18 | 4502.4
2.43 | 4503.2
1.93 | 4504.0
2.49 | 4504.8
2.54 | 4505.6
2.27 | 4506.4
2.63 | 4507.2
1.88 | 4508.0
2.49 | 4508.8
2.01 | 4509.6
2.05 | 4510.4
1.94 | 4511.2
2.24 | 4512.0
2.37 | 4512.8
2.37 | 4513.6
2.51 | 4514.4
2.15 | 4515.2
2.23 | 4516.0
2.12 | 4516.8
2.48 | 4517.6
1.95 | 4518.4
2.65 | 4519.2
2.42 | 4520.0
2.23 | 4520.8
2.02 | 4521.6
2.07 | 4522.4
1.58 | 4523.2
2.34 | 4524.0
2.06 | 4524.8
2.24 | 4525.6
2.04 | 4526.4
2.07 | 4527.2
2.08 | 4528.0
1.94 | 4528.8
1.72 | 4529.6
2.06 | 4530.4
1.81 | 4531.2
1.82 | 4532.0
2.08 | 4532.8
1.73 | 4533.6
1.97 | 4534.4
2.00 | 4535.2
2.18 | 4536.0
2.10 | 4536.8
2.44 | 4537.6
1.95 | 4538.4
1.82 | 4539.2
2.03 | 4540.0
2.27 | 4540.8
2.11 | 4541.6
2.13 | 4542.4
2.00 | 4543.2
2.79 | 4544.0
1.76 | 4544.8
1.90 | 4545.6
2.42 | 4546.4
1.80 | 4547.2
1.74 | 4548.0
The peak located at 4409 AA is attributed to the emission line C IV 1549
